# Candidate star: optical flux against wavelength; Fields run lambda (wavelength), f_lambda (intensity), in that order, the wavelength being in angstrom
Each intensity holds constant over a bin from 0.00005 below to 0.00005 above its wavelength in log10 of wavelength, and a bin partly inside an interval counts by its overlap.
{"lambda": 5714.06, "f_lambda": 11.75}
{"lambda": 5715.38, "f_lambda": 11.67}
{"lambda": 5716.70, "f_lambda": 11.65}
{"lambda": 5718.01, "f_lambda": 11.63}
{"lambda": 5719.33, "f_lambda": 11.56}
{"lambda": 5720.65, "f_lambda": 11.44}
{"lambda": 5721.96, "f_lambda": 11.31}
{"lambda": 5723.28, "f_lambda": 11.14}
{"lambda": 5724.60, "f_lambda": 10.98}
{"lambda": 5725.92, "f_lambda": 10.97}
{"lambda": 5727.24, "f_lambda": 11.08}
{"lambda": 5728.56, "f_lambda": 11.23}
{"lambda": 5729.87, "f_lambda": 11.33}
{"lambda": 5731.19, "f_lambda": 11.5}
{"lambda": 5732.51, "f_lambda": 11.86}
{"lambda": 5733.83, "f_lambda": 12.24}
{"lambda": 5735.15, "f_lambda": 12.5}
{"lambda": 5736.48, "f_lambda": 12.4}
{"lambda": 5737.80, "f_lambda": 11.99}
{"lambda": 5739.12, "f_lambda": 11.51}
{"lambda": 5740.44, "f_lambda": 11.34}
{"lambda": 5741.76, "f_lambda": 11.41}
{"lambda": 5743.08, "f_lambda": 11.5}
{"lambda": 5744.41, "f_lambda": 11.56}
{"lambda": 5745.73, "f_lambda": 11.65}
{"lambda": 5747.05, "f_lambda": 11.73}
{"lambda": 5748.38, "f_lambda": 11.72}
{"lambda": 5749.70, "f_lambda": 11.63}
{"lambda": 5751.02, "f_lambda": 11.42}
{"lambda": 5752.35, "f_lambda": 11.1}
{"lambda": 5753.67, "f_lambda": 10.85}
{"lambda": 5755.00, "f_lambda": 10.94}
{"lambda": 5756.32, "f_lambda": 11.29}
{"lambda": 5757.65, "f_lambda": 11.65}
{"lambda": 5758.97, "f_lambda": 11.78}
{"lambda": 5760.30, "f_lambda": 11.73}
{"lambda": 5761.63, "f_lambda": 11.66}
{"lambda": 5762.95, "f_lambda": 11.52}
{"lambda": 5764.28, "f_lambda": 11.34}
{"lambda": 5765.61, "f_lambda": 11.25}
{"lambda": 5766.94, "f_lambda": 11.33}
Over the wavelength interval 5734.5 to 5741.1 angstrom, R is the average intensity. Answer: 11.9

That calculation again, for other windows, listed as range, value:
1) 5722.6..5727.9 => 11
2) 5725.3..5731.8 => 11.2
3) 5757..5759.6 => 11.7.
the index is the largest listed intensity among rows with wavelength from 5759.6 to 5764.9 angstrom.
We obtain 11.73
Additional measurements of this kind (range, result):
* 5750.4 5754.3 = 11.42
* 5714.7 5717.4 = 11.67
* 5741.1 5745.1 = 11.56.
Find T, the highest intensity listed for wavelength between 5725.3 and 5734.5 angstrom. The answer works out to 12.24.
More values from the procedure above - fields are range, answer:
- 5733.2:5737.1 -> 12.5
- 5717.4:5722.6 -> 11.63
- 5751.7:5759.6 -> 11.78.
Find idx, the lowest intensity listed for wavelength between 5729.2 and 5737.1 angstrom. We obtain 11.33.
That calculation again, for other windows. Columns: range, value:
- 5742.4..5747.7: 11.5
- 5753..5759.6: 10.85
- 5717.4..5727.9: 10.97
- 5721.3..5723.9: 11.14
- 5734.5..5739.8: 11.51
